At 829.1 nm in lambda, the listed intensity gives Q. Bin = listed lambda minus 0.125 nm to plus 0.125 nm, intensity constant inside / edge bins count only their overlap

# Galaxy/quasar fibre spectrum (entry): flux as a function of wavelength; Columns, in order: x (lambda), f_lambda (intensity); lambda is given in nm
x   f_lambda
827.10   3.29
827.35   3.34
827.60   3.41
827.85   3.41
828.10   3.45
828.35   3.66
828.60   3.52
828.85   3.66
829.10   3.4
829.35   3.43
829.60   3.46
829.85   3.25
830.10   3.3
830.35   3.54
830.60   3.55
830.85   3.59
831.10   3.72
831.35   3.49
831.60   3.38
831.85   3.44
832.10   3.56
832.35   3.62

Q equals 3.4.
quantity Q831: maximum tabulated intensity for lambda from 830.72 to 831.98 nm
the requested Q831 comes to 3.72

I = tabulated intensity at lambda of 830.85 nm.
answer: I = 3.59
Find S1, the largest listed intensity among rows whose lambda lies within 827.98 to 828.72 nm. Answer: 3.66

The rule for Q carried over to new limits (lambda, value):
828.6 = 3.52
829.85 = 3.25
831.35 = 3.49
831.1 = 3.72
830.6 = 3.55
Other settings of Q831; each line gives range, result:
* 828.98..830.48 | 3.54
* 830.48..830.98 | 3.59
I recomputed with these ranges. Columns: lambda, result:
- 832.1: 3.56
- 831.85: 3.44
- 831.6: 3.38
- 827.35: 3.34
